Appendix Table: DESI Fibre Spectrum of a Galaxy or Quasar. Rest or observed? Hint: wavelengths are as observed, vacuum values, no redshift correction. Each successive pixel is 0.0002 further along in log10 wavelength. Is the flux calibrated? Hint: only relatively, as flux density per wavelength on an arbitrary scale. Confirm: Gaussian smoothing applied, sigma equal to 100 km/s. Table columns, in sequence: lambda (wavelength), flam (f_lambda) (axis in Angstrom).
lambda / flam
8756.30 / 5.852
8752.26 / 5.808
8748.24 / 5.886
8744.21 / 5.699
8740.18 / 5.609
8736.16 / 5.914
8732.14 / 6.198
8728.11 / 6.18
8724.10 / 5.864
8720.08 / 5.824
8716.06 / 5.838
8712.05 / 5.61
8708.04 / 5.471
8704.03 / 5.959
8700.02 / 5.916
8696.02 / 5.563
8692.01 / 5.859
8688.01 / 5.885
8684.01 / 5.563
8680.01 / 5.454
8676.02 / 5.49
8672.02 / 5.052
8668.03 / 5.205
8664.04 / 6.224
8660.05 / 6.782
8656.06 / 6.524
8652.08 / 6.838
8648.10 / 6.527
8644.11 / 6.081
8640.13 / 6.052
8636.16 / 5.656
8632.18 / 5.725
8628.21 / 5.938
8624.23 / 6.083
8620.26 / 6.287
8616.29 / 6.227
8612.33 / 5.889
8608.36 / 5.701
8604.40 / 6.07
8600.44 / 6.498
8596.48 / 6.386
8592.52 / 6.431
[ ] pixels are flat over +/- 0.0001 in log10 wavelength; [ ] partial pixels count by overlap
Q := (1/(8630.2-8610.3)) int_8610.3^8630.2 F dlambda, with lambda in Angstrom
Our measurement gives 6.08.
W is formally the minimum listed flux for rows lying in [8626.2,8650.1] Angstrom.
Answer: 5.656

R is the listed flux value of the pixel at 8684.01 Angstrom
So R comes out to 5.563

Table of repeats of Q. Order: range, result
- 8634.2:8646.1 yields 5.93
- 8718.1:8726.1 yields 5.84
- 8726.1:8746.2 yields 5.92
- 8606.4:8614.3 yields 5.79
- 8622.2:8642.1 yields 5.89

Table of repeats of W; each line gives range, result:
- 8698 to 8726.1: 5.471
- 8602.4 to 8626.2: 5.701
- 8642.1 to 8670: 5.205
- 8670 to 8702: 5.052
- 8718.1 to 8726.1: 5.824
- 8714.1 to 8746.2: 5.609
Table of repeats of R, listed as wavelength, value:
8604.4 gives 6.07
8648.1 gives 6.527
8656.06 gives 6.524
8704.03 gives 5.959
